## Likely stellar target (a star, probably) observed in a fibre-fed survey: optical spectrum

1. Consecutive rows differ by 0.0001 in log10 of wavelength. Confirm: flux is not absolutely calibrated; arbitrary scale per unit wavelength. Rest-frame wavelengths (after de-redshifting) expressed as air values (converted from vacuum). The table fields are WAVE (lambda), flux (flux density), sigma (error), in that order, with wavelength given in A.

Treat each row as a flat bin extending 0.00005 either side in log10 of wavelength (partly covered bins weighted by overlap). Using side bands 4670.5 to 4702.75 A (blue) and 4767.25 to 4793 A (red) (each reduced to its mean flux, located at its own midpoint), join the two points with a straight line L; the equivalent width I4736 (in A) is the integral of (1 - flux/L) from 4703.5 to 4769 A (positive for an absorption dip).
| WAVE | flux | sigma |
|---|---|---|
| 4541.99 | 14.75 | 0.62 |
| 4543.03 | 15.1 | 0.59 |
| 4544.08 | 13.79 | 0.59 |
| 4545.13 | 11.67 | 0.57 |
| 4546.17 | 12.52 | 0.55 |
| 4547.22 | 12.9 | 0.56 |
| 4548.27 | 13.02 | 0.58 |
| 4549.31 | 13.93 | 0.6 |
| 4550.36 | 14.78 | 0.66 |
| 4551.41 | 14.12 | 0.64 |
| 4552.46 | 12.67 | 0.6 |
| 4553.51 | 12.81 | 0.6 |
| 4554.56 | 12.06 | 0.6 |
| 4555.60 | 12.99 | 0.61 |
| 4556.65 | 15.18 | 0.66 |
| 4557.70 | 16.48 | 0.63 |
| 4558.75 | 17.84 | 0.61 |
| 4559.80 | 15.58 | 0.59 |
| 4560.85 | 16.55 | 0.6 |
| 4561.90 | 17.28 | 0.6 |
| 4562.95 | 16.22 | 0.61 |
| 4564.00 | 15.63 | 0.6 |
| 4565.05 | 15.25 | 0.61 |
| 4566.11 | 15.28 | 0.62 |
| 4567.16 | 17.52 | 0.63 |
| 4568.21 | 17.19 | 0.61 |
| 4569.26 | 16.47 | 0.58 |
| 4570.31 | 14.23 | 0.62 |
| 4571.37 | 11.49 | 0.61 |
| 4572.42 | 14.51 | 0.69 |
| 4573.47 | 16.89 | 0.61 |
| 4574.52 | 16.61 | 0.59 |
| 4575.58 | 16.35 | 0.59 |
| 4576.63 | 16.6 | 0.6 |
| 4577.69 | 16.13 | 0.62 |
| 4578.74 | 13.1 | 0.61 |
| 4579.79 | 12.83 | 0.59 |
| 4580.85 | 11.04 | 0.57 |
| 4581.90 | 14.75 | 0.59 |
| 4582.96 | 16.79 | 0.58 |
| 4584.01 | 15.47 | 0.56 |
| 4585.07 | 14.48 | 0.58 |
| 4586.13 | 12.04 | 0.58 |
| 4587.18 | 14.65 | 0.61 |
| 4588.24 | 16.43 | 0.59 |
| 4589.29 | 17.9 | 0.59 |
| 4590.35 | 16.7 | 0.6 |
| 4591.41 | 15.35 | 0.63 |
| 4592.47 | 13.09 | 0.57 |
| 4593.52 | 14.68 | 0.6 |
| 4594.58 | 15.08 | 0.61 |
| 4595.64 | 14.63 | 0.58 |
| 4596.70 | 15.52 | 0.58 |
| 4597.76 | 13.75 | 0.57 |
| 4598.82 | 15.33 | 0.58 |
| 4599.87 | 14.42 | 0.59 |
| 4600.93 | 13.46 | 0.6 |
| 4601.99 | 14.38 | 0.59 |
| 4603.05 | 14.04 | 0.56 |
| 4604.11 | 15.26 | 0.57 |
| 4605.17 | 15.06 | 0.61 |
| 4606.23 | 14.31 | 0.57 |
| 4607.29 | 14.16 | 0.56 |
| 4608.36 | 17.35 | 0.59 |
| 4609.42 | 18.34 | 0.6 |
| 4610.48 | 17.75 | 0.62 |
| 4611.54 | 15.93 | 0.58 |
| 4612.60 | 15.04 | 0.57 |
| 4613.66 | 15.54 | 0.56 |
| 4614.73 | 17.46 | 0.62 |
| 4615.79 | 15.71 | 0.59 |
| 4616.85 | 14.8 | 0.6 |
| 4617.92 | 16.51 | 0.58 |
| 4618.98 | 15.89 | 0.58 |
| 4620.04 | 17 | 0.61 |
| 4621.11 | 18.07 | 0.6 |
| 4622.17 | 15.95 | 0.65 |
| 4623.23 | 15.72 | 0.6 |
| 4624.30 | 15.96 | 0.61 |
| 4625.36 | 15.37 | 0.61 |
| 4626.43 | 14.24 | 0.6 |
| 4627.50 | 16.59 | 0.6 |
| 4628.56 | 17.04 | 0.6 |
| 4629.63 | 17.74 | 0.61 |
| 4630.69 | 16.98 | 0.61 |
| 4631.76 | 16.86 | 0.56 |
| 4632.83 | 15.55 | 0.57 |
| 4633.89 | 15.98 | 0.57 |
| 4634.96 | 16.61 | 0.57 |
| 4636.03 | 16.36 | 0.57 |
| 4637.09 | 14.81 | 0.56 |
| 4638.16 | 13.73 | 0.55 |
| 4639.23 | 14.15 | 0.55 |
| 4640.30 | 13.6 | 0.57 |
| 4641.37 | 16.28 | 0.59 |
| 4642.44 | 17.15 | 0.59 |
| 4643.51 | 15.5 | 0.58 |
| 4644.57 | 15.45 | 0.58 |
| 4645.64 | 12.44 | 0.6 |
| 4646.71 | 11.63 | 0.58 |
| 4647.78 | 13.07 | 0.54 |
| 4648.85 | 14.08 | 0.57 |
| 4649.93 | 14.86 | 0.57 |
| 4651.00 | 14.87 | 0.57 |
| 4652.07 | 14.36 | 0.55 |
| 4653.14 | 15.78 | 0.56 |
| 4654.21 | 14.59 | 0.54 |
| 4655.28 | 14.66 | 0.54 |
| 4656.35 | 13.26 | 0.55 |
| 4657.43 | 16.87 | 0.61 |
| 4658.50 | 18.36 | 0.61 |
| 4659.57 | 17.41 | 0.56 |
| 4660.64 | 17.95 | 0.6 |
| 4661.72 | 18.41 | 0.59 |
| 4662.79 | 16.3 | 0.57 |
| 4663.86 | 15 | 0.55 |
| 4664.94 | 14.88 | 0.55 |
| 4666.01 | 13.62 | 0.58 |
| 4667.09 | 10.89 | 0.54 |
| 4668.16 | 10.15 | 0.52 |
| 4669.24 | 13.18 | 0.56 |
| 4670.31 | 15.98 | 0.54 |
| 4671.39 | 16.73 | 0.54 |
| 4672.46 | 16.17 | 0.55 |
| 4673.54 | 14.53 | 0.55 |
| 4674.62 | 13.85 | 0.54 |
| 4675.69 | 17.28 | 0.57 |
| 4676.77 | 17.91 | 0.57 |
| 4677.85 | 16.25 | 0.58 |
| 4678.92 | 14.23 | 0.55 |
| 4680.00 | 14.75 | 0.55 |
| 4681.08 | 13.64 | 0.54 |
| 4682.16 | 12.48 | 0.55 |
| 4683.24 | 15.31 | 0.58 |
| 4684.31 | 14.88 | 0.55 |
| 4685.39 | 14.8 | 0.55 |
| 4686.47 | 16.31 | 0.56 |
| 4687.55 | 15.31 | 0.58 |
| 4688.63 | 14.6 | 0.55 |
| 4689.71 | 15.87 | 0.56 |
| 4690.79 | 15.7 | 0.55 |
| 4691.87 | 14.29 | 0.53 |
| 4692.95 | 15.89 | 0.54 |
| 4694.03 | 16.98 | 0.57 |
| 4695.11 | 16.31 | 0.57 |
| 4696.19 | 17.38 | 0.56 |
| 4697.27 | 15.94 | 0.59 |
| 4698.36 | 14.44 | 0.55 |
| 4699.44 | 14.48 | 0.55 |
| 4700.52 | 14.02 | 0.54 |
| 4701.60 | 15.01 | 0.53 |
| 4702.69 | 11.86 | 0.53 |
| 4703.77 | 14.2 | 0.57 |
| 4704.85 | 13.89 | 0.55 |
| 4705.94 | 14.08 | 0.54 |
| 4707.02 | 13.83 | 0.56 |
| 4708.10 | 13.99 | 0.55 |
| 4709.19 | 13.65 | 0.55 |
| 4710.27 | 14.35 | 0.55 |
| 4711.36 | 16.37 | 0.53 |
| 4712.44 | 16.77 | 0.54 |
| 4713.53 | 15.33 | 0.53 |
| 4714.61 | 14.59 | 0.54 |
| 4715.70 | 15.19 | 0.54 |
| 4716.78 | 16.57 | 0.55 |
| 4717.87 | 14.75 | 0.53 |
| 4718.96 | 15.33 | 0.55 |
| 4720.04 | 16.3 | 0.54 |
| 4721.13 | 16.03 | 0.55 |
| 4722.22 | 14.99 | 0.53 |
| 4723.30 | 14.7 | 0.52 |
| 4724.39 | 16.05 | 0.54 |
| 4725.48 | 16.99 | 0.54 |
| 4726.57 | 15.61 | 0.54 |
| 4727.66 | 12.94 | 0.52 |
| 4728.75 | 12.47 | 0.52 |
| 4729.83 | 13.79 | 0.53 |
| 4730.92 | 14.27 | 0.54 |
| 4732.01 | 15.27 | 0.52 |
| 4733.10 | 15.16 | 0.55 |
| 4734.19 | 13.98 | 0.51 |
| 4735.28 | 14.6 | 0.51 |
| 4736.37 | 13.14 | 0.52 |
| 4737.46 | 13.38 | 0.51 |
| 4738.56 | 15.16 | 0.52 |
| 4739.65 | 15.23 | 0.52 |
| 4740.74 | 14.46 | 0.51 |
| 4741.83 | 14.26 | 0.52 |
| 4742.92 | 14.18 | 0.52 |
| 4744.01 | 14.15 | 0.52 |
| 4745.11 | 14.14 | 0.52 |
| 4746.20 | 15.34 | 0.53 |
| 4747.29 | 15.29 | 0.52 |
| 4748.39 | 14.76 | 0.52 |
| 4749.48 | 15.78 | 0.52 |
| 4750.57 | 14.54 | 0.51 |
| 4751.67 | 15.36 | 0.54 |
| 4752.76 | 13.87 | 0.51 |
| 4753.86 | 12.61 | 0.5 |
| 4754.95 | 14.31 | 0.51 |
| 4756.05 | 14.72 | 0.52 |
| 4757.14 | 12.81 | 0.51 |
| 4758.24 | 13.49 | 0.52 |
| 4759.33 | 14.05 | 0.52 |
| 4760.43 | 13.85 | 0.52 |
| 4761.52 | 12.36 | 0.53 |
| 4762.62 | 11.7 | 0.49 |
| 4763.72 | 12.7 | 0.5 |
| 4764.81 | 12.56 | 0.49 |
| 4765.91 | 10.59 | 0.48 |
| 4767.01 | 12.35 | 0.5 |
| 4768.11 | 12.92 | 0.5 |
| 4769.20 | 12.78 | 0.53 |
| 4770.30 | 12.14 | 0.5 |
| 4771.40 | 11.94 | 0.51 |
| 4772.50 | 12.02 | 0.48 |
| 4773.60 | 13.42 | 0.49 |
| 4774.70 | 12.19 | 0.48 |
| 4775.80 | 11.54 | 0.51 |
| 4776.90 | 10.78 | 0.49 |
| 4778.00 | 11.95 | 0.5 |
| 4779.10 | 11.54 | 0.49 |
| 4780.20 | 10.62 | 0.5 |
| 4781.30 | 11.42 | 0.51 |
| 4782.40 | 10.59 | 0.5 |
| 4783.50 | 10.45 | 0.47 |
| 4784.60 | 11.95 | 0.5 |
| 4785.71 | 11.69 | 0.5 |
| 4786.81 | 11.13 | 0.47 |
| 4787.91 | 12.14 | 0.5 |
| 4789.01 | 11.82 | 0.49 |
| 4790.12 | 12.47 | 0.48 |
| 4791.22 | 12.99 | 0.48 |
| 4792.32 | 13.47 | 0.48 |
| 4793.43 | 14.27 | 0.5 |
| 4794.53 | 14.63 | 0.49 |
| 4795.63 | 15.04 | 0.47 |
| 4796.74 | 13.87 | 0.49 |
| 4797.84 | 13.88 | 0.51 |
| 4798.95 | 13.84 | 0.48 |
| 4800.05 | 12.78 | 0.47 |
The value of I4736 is -4.0 A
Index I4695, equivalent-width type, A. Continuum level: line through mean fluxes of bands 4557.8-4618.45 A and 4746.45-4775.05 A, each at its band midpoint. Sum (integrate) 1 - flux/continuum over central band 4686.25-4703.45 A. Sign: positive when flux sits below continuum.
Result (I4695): -1.39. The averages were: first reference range 15.4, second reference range 13.3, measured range 15.2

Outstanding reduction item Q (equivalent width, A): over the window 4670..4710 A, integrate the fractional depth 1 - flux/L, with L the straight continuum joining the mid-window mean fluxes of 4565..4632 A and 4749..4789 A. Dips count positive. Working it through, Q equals -3.31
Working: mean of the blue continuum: 15.5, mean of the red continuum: 12.5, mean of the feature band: 15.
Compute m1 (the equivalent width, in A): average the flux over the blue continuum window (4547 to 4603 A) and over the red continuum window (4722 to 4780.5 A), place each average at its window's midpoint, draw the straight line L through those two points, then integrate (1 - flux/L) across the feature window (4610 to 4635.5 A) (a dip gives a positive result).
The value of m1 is -3.0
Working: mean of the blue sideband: 14.9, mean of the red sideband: 13.6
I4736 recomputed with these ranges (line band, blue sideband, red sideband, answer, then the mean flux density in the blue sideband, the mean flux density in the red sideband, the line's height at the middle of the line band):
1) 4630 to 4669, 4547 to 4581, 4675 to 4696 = 0.6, 15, 15.4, 15.3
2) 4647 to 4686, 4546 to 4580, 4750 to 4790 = -3.8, 15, 12.4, 13.7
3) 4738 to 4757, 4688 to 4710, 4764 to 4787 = -2.5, 14.8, 11.8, 12.9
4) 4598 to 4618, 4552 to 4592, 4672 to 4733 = -0.4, 15.2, 15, 15.2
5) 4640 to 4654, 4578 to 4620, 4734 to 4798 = 0.0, 15.1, 13.1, 14.6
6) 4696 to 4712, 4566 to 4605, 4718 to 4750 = 0.4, 15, 14.7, 14.8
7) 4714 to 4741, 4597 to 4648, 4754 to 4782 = -3.2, 15.5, 12.4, 13.3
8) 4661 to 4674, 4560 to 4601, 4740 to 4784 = -0.5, 15.2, 13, 14.2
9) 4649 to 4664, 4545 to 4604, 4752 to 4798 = -2.1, 14.8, 12.6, 13.9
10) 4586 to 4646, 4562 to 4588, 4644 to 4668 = -2.3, 15.1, 14.9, 15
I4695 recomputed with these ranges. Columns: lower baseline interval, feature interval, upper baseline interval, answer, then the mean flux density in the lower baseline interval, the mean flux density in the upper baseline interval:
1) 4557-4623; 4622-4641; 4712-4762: -0.6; 15.5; 14.6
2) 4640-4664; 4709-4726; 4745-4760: -1.0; 15.3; 14.4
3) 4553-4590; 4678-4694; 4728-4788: -1.2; 15.2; 13.2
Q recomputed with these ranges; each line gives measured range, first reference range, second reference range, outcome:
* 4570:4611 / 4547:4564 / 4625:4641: 0.4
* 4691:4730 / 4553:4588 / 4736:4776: -3.0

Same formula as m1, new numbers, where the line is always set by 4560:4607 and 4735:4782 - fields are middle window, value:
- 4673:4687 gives -1.0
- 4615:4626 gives -1.0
